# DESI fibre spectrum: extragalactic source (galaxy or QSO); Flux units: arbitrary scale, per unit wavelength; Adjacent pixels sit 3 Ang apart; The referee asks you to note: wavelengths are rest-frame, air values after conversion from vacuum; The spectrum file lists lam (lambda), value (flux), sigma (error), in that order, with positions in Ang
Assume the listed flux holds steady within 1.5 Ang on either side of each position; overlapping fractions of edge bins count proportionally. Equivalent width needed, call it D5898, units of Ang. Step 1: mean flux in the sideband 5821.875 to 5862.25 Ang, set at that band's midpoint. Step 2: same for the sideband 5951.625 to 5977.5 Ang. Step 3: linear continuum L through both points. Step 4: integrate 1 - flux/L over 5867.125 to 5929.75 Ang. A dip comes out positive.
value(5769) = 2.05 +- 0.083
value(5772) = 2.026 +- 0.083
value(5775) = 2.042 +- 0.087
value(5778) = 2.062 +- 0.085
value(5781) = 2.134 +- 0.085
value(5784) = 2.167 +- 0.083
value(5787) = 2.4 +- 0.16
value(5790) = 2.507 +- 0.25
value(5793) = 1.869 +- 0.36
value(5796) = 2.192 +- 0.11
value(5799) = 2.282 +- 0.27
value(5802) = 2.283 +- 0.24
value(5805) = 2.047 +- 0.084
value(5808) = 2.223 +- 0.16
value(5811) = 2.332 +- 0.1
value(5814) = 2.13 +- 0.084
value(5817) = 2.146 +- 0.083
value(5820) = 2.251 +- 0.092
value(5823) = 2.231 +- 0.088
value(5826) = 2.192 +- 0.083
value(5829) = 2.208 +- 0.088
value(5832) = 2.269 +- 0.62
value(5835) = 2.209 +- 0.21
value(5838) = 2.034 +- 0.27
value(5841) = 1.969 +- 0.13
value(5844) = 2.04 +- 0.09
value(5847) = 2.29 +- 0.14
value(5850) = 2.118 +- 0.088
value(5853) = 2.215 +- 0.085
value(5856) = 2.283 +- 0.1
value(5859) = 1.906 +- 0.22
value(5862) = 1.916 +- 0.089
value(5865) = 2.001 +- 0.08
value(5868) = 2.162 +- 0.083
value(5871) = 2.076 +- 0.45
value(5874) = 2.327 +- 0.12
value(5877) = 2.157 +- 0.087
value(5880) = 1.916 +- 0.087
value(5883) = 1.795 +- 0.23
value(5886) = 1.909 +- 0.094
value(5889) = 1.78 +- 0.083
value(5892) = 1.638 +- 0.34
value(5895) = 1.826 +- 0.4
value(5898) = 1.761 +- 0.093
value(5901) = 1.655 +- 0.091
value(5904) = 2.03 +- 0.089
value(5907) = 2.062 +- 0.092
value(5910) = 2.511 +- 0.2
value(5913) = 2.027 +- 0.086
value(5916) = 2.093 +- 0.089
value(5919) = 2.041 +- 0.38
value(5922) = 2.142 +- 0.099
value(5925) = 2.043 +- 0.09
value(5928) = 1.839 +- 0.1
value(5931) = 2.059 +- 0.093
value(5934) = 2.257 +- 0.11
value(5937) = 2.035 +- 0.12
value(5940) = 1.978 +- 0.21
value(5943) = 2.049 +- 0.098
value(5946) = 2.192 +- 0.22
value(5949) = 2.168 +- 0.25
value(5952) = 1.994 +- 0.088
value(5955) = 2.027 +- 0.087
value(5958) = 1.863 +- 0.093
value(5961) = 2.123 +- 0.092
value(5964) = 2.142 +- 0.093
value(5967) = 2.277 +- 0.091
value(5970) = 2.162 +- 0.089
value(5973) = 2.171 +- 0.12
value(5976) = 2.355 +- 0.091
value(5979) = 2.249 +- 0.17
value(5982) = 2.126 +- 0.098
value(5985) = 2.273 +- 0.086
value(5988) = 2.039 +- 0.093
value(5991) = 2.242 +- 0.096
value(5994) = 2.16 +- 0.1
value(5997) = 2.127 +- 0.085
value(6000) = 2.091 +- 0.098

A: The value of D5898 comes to 4.3 Ang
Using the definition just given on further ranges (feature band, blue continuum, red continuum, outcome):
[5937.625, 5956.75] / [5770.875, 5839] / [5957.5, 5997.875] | 1.0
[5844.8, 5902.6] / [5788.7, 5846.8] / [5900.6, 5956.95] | 3.8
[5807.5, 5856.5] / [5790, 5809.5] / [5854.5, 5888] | -1.6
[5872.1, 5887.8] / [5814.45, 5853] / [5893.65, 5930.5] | 0.4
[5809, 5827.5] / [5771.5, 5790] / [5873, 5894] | -1.2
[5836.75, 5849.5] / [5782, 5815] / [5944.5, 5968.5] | 0.6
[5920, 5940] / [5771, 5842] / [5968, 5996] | 1.2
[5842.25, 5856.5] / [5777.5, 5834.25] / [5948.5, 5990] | 0.1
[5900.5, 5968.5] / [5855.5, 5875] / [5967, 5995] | 2.4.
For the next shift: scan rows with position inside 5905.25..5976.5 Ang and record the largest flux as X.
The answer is 2.511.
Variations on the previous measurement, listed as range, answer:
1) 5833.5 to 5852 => 2.29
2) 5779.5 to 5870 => 2.507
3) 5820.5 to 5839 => 2.269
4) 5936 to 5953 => 2.192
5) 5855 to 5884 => 2.327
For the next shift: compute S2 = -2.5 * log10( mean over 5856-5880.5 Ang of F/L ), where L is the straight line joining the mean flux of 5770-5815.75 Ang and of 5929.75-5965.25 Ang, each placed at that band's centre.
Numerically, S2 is 0.03 mag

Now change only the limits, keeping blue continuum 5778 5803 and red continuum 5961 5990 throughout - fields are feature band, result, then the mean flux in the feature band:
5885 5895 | 0.24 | 1.78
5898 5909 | 0.15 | 1.92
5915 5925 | 0.06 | 2.08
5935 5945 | 0.08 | 2.04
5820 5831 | 0.00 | 2.22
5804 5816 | 0.01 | 2.19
